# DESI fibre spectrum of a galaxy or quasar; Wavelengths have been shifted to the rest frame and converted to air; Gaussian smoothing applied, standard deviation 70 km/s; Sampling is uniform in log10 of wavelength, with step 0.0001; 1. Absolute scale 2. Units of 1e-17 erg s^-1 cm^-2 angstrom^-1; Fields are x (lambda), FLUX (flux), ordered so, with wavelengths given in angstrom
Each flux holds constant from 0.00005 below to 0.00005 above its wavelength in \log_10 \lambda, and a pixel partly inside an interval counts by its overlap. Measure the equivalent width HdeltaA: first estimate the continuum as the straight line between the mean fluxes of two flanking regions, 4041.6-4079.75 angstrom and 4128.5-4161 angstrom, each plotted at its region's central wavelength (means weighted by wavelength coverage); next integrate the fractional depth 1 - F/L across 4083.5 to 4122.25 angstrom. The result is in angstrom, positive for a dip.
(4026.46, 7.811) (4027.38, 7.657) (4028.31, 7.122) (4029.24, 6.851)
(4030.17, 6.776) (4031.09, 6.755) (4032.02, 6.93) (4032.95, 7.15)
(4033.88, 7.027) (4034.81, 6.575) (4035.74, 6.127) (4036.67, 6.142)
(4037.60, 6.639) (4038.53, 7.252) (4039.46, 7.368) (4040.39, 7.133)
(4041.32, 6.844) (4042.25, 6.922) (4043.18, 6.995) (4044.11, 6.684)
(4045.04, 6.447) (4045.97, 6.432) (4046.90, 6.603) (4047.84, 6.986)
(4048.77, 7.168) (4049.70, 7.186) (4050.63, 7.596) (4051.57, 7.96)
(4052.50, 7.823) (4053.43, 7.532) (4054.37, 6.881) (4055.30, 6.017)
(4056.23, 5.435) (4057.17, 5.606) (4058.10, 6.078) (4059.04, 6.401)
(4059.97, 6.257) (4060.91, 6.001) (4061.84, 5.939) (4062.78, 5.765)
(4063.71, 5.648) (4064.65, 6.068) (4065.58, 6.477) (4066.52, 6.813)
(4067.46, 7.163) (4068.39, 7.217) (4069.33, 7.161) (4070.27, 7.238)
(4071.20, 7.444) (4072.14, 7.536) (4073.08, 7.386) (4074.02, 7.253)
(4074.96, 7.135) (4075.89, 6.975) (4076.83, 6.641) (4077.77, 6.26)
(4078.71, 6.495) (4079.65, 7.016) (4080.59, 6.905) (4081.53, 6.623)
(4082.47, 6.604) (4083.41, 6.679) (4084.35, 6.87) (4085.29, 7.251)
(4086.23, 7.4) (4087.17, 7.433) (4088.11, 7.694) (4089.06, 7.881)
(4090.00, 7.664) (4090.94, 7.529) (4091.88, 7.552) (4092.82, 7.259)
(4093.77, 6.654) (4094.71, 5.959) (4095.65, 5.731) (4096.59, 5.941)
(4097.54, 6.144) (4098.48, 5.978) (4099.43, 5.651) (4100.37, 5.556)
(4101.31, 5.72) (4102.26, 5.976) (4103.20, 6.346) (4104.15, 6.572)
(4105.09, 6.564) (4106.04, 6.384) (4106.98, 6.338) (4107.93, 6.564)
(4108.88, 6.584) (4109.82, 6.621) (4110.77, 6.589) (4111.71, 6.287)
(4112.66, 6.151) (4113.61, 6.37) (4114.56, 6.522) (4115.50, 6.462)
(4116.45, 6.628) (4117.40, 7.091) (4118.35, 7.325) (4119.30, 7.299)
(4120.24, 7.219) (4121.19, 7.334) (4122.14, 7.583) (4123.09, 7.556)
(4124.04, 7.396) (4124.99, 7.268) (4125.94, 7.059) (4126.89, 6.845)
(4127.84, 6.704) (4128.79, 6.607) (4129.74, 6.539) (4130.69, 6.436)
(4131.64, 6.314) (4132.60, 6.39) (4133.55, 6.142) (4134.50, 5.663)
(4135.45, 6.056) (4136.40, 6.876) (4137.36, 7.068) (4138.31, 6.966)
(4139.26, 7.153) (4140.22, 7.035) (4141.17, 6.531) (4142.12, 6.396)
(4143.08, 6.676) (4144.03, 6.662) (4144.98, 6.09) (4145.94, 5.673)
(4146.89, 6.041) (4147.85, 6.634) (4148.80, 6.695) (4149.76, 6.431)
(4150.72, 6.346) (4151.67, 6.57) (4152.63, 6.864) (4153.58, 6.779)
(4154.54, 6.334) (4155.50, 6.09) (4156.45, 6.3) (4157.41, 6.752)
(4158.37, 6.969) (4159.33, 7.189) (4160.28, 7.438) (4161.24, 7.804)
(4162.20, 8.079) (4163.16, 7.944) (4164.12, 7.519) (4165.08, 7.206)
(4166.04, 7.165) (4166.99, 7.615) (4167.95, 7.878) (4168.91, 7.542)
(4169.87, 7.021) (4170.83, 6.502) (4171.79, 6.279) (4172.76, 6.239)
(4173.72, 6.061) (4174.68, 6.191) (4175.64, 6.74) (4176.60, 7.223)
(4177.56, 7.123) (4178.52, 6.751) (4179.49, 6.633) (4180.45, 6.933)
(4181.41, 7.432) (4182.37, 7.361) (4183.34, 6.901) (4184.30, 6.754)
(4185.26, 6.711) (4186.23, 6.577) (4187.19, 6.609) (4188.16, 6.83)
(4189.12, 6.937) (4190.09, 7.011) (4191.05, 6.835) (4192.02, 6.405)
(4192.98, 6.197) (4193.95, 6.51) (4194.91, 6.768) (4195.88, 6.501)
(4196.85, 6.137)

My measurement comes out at -0.2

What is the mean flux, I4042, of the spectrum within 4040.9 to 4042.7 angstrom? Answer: 6.89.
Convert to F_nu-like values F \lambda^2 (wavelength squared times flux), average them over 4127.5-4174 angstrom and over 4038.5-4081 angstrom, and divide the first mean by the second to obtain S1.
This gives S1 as 1.04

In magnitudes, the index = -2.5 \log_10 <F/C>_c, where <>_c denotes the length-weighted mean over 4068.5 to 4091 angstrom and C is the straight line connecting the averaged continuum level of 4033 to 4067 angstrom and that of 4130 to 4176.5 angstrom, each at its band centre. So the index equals -0.07 mag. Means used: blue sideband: 6.64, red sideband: 6.74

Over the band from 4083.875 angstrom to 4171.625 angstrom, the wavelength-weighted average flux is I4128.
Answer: 6.77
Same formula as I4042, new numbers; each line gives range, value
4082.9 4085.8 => 6.94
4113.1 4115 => 6.42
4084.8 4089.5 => 7.52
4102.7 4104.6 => 6.45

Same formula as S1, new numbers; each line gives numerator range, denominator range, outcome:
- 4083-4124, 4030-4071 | 1.03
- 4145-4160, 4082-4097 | 0.96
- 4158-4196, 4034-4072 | 1.10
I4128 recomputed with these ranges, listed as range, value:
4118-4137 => 6.83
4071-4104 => 6.77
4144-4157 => 6.39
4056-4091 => 6.79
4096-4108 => 6.11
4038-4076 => 6.8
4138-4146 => 6.61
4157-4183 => 7.09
